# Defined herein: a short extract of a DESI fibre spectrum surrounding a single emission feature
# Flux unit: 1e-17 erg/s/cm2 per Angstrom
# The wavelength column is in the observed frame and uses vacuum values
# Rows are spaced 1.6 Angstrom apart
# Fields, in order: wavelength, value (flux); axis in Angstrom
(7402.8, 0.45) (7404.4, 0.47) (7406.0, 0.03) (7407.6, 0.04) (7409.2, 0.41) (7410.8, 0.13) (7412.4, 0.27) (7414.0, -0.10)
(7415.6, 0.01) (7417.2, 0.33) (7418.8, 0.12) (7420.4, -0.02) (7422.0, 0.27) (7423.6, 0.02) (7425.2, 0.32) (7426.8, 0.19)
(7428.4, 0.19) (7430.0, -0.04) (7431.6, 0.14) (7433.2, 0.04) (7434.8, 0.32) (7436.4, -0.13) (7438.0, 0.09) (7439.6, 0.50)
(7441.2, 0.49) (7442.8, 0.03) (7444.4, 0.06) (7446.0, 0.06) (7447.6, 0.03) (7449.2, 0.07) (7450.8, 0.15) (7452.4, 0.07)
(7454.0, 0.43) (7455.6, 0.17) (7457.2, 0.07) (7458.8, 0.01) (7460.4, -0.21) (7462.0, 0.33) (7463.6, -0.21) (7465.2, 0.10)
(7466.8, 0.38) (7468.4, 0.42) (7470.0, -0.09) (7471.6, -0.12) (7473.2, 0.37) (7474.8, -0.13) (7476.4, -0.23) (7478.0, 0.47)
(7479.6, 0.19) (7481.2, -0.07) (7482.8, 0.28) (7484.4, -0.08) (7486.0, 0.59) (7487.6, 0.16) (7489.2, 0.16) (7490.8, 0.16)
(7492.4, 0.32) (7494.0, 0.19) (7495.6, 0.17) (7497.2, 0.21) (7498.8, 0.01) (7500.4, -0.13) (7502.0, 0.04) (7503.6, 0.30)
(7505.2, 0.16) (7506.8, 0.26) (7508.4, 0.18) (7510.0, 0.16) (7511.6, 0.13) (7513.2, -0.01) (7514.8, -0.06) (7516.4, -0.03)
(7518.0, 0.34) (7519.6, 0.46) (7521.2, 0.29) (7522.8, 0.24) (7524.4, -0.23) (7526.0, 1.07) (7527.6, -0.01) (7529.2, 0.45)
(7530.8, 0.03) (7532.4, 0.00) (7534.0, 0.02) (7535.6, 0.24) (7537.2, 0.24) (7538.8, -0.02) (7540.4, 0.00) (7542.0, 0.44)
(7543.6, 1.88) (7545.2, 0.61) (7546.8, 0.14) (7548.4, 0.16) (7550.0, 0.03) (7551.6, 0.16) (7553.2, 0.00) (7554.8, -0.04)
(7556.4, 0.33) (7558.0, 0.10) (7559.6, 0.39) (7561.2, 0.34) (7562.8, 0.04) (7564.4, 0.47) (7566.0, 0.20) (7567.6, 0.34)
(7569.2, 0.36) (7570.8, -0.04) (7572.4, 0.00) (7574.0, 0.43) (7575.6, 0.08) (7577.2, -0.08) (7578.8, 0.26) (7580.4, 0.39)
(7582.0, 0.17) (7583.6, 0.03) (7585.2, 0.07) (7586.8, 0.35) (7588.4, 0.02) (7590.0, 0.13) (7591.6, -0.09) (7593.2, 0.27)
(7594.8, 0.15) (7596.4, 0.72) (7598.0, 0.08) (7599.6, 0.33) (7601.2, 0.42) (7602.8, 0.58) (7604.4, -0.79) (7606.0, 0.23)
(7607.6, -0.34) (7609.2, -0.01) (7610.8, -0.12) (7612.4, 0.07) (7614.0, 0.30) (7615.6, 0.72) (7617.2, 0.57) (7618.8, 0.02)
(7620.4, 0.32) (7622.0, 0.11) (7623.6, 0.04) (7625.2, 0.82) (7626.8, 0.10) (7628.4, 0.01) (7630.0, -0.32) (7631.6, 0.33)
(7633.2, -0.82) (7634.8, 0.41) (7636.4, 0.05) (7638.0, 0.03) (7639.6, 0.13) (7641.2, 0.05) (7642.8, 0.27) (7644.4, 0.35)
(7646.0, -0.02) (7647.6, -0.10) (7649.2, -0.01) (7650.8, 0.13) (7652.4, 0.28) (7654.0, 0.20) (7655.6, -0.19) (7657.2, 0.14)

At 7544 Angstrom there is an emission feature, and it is Halpha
